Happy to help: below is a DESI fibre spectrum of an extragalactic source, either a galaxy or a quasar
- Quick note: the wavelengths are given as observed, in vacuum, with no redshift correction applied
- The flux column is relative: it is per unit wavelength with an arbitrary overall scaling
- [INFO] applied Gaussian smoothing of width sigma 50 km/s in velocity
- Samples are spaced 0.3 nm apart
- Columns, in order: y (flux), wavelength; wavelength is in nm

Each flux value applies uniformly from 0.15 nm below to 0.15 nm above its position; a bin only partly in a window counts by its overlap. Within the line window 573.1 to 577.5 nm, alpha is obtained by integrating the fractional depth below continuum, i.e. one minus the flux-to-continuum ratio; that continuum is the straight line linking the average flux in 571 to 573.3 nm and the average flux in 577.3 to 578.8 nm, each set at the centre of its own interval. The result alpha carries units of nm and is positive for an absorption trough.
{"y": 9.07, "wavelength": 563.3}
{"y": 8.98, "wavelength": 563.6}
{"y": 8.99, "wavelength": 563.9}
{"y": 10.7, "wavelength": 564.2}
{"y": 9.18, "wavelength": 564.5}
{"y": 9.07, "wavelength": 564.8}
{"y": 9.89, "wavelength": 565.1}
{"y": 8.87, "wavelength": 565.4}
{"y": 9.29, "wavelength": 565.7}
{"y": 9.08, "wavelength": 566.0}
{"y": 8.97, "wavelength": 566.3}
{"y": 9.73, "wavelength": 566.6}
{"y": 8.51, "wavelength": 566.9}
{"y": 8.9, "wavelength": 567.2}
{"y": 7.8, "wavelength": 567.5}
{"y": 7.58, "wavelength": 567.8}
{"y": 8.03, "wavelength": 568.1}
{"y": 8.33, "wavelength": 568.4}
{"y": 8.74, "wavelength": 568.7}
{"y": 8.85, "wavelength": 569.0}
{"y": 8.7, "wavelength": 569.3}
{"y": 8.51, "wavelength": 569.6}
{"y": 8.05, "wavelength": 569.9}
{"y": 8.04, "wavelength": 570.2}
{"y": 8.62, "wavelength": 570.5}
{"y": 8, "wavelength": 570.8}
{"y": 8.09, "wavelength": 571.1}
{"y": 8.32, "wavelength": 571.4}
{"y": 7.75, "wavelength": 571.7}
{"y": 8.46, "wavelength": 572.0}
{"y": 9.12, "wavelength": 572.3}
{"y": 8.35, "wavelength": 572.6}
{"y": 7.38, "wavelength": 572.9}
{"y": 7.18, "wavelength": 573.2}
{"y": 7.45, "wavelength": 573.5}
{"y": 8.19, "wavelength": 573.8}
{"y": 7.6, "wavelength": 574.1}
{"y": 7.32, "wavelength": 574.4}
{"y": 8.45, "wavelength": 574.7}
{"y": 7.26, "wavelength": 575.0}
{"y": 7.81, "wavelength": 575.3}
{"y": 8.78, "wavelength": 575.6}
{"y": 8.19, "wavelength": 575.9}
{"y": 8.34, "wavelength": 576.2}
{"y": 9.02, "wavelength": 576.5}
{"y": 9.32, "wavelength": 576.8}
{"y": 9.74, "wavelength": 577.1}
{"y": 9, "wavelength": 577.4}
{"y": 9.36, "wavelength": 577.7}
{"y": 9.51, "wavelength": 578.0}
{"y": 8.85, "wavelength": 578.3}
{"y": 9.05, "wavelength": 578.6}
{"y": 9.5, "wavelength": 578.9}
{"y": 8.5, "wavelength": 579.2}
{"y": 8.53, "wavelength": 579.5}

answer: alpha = 0.22 nm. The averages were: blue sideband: 8.1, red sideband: 9.17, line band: 8.25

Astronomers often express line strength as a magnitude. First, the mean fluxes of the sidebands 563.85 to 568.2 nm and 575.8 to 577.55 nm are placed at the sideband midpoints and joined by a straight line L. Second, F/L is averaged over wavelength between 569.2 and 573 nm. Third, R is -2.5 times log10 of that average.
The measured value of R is 0.09 mag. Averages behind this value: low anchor 8.98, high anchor 8.96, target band 8.27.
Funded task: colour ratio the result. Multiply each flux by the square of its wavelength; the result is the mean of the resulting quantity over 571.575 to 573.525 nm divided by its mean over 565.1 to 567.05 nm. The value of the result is 0.9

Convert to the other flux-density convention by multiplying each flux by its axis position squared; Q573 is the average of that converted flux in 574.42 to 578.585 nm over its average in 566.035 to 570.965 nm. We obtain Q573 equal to 1.06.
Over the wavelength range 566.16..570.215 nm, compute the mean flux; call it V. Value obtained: 8.49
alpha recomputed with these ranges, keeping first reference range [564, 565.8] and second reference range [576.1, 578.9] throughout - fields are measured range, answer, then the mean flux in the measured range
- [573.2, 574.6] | 0.248 nm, 7.62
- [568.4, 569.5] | 0.081 nm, 8.69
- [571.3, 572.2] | 0.106 nm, 8.22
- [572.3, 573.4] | 0.173 nm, 7.83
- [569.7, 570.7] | 0.119 nm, 8.24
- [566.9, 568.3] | 0.192 nm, 8.13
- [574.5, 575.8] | 0.166 nm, 8.05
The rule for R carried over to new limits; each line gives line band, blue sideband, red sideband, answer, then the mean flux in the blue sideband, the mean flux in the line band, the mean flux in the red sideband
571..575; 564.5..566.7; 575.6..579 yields 0.15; 9.25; 7.95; 9.06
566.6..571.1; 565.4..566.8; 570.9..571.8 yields 0.03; 9.2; 8.37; 8.07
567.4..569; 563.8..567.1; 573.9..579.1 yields 0.12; 9.3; 8.18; 8.65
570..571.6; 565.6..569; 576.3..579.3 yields 0.08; 8.63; 8.19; 9.18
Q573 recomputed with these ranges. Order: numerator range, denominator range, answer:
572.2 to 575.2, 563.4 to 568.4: 0.90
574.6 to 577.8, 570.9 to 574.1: 1.09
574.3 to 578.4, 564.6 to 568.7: 1.02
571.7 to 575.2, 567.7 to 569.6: 0.95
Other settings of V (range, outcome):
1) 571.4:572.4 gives 8.39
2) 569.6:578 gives 8.29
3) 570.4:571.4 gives 8.23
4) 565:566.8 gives 9.27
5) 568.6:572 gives 8.33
